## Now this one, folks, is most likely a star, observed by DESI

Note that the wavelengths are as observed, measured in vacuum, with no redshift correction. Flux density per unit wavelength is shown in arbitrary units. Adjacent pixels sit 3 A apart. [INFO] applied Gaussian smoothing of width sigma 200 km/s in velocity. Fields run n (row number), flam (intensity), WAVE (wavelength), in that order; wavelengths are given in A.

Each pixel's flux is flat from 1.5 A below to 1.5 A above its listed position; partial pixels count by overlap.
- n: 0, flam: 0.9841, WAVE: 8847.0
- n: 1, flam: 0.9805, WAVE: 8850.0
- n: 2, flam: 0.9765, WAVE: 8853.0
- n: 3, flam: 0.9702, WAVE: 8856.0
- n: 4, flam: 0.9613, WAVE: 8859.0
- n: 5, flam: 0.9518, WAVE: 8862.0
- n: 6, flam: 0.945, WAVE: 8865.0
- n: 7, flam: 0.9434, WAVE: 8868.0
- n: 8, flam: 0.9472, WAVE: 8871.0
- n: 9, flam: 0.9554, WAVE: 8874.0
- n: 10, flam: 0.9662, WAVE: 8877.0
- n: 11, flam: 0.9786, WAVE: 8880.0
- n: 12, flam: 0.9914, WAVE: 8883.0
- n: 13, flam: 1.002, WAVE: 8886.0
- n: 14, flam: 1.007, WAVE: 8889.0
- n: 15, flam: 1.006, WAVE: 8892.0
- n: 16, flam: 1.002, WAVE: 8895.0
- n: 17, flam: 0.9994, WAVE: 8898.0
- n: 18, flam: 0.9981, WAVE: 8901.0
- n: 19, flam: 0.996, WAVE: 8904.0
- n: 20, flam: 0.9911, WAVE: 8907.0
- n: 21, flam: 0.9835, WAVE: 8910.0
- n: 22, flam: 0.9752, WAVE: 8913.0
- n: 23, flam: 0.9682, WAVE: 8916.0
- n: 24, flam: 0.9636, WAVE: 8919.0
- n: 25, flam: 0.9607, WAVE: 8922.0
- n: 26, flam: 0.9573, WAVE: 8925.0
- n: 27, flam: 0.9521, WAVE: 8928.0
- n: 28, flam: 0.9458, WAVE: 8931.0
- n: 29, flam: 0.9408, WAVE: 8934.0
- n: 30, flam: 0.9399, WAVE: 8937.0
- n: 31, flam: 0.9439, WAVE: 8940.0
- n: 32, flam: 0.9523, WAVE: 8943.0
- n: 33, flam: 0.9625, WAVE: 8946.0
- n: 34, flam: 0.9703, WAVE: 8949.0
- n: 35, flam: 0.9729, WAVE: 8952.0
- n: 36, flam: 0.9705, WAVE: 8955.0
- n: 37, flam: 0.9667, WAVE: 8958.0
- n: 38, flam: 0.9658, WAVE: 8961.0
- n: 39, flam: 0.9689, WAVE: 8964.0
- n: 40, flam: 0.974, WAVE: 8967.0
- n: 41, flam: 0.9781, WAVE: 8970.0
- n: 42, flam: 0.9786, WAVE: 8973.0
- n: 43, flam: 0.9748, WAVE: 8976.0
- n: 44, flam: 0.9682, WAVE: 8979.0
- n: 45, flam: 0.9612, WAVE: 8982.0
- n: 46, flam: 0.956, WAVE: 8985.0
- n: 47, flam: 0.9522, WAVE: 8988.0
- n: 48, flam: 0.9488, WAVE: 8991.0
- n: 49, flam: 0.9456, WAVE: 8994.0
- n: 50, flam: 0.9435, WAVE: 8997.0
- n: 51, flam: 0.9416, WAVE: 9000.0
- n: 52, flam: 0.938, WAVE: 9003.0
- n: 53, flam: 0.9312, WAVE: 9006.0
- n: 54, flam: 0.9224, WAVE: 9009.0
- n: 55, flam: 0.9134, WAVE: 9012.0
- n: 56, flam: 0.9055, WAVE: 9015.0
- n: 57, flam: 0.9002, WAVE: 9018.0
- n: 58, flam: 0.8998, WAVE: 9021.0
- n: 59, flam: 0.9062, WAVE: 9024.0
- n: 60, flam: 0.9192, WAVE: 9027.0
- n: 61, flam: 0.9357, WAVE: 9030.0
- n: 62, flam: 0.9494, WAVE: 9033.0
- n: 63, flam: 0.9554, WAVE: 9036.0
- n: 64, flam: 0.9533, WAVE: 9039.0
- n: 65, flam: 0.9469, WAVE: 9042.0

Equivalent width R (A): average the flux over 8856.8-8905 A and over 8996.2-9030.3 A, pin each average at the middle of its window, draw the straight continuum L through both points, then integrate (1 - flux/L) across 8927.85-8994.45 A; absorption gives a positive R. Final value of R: -1.3 A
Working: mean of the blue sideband 0.978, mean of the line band 0.961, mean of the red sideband 0.92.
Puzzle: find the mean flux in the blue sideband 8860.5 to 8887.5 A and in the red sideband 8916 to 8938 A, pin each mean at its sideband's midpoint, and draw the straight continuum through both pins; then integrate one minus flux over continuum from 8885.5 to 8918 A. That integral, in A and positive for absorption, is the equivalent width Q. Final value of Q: -1.16 A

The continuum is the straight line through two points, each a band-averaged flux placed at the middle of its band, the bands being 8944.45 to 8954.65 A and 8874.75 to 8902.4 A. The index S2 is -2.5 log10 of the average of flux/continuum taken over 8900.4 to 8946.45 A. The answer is 0.017 mag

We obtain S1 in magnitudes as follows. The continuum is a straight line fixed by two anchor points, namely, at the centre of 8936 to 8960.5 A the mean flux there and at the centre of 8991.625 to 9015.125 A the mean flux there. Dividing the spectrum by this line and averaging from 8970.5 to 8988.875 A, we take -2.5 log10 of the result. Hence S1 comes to -0.02 mag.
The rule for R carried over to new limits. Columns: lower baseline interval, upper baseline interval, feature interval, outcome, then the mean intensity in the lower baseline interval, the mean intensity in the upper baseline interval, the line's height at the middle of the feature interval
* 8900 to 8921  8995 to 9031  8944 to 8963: -0.2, 0.981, 0.922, 0.956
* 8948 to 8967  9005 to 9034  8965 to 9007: -0.5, 0.97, 0.918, 0.946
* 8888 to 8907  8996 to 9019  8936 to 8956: 0.2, 1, 0.925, 0.967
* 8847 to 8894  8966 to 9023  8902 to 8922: -0.3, 0.973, 0.943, 0.963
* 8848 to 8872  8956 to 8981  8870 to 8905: -0.9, 0.96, 0.972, 0.963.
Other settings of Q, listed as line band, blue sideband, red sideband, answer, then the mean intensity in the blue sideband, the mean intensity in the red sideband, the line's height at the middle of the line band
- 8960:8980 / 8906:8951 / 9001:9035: -0.7 A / 0.96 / 0.921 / 0.942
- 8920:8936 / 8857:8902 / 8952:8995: 0.3 A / 0.977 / 0.965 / 0.971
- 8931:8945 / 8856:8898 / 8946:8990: 0.4 A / 0.974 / 0.968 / 0.97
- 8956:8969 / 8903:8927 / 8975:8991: -0.1 A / 0.974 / 0.961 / 0.965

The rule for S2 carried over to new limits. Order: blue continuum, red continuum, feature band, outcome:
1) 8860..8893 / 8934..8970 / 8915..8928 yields 0.006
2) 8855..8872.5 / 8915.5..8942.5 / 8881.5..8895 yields -0.055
